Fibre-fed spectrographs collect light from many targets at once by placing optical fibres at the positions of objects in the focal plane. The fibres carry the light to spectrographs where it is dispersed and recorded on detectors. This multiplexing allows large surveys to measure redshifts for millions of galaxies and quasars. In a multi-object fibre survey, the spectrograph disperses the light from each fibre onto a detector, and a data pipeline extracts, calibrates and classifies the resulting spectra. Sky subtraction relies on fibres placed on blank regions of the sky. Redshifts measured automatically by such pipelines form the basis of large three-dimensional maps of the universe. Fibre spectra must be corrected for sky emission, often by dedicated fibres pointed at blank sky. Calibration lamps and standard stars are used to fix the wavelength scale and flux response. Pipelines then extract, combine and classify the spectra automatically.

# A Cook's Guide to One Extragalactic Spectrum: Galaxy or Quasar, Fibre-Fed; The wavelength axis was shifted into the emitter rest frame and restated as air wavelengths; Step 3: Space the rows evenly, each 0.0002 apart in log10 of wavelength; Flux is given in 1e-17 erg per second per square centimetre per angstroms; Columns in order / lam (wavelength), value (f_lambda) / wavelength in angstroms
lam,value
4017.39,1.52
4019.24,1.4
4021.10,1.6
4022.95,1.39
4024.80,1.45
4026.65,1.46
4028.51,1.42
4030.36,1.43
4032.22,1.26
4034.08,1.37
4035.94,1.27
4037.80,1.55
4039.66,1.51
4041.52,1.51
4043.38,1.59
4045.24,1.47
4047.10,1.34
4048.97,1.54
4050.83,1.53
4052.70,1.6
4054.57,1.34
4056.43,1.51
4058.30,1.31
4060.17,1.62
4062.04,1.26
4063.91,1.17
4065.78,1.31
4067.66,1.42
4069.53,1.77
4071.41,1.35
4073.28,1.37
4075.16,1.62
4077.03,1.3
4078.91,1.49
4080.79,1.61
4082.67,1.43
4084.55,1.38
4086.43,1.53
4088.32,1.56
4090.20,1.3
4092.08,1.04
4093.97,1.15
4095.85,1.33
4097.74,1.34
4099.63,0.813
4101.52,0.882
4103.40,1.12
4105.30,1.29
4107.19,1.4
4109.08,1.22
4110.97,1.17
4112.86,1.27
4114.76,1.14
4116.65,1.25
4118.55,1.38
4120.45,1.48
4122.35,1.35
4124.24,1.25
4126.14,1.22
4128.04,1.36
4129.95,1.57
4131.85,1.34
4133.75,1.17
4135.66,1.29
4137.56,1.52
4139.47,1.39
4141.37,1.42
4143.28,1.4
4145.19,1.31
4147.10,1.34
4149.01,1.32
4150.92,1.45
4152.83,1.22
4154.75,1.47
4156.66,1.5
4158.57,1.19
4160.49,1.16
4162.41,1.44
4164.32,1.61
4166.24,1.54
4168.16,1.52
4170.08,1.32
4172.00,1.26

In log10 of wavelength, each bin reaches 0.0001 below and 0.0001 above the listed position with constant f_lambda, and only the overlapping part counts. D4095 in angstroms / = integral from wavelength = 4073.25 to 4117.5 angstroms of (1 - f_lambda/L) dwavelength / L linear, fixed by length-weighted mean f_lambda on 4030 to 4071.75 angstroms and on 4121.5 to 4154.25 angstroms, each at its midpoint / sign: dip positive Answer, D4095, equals 3.3 angstroms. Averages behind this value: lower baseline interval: 1.44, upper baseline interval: 1.35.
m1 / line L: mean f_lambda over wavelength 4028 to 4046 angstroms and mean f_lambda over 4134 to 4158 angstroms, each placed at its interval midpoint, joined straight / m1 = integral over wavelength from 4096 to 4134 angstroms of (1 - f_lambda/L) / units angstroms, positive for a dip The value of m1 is 3.8 angstroms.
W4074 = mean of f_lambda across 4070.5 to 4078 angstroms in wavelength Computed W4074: 1.41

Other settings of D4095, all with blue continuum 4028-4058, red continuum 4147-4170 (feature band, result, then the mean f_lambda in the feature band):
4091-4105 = 3.1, 1.11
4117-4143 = 0.9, 1.36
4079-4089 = -0.5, 1.5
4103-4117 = 1.8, 1.24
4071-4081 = -0.1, 1.45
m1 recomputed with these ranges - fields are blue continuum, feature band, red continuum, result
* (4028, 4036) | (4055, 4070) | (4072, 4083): 0.25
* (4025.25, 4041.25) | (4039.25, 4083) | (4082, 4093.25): -2.11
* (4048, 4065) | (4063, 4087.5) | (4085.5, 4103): -2.30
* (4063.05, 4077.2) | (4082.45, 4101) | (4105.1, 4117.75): 0.85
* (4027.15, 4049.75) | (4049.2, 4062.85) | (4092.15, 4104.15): -1.22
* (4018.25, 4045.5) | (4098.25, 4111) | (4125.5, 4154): 2.33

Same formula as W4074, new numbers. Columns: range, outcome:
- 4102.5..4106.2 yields 1.2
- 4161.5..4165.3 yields 1.53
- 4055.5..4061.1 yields 1.48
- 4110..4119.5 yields 1.24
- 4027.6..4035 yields 1.37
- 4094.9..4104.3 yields 1.1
